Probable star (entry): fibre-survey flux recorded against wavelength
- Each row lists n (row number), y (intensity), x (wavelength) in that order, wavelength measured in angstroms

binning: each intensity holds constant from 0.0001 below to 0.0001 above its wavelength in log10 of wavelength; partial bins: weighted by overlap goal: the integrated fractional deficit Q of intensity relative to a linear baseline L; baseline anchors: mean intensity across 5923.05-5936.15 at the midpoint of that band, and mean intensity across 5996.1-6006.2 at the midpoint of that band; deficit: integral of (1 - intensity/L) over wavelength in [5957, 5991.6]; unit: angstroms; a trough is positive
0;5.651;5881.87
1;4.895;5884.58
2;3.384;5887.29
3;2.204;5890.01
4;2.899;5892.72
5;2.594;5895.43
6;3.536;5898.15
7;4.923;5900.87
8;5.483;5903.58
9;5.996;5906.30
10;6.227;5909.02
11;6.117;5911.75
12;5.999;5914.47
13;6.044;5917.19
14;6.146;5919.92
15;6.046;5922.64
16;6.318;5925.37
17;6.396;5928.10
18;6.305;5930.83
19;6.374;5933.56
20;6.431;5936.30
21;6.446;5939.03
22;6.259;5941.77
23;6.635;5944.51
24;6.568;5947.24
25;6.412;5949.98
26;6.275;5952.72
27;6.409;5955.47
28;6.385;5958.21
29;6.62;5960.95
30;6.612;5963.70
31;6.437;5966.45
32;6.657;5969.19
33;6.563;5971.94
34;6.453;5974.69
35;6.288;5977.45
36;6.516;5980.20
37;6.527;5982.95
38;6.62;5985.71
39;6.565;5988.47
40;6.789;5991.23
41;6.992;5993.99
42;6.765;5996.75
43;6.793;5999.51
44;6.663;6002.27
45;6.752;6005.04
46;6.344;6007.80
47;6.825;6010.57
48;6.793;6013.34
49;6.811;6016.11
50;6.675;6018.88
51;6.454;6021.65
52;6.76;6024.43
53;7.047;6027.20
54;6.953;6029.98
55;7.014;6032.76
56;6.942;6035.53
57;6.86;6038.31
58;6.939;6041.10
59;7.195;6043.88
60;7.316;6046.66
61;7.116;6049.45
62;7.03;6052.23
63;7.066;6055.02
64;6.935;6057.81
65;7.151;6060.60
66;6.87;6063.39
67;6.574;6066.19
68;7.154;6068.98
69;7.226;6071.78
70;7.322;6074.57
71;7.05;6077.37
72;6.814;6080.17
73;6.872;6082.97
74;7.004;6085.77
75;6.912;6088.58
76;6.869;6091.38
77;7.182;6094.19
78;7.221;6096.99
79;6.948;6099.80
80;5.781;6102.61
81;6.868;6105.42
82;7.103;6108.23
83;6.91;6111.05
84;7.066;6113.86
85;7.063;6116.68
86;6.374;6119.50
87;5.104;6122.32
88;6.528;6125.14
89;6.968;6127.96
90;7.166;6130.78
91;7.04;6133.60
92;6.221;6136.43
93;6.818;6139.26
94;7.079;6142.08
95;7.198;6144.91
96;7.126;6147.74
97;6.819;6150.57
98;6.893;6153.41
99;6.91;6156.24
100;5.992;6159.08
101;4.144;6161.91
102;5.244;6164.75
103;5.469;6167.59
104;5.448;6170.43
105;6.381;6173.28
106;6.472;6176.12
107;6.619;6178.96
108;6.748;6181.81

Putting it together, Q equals 0.28 angstroms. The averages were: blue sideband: 6.33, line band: 6.53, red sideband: 6.74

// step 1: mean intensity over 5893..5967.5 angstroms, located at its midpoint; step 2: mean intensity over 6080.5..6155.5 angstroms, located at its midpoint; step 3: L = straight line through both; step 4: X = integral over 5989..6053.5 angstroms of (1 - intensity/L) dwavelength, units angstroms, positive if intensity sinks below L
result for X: -4.9 angstroms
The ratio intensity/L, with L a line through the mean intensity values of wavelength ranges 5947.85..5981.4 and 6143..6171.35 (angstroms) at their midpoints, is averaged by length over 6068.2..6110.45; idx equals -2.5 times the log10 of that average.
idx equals -0.11 mag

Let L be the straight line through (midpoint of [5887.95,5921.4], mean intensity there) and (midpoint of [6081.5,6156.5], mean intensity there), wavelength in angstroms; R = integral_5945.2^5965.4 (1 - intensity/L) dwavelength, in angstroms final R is -4.5 angstroms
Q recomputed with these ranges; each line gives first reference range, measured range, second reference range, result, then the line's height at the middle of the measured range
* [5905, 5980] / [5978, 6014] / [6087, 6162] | -1.2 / 6.46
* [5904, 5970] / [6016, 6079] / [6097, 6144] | -4.1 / 6.56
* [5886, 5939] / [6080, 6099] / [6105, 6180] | -2.4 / 6.2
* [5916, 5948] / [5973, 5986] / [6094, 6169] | -0.2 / 6.38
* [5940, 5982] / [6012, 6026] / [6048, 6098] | 0.1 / 6.76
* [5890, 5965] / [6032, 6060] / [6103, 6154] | -2.9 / 6.38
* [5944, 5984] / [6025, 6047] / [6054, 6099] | -0.6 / 6.82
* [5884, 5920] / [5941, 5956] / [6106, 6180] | -4.2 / 5.04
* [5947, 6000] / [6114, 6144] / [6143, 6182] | -1.7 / 6.3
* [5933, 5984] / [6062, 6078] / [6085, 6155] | -0.8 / 6.7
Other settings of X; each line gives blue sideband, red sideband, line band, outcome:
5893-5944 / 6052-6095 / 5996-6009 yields -0.5 angstroms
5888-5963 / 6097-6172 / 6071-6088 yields -2.1 angstroms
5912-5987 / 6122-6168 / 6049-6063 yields -1.4 angstroms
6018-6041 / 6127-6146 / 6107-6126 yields 0.9 angstroms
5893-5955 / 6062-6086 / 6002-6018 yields -0.5 angstroms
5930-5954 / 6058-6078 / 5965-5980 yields 0.2 angstroms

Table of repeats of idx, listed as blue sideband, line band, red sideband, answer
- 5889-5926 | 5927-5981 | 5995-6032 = -0.12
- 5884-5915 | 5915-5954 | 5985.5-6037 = -0.22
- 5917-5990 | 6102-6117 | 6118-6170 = -0.07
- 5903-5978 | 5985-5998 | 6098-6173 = -0.06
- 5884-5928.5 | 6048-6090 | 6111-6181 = -0.17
